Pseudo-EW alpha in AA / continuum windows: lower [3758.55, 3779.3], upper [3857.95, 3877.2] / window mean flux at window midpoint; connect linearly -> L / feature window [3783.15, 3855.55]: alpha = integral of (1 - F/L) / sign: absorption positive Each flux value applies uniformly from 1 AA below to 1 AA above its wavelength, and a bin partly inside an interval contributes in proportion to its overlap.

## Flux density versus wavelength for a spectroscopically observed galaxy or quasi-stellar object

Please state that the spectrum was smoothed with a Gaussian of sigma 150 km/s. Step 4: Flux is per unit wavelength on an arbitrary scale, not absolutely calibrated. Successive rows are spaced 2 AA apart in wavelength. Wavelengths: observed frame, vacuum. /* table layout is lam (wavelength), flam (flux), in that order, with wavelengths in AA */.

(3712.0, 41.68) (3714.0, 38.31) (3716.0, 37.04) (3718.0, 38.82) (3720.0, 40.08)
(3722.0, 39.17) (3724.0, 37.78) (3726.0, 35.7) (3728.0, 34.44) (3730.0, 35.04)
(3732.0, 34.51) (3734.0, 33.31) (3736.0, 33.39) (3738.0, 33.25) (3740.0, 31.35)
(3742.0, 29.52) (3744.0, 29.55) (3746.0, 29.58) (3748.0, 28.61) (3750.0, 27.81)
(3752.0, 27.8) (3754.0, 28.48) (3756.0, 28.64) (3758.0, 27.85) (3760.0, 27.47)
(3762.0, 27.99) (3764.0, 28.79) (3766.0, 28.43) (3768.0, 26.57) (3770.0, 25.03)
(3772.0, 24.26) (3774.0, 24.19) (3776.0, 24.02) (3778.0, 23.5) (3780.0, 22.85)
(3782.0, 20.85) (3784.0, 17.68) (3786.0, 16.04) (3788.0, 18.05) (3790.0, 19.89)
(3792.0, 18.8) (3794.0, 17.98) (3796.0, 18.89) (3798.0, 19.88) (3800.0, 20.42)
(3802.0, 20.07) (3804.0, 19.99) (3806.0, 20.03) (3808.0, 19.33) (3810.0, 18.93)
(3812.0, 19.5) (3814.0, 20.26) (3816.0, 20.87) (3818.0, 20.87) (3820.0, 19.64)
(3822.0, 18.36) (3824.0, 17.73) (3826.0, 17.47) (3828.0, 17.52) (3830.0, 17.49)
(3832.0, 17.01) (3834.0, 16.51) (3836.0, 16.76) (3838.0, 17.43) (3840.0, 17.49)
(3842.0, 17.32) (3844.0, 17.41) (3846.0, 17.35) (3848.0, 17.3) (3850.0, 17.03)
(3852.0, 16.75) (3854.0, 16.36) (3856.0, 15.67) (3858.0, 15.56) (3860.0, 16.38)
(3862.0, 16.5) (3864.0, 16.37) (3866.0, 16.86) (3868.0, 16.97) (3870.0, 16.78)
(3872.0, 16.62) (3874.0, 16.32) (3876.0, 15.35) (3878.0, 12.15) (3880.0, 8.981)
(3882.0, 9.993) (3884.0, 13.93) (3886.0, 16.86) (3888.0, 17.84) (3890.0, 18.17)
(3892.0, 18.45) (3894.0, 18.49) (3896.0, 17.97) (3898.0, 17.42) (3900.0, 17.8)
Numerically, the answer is 9.1 AA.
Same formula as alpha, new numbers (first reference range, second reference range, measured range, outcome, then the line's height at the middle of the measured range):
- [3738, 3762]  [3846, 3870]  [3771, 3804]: 5.7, 24.6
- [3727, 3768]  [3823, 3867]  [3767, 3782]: 1.4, 26.5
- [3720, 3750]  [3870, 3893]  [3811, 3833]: 3.6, 22.5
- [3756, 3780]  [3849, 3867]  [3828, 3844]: 1.3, 18.8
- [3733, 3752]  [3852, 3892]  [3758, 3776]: 0.8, 27.7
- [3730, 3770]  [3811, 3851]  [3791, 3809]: 2.4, 22.5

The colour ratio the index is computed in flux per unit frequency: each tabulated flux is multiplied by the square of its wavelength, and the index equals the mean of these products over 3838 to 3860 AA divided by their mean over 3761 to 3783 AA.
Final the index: 0.7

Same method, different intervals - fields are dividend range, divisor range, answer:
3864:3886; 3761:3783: 0.61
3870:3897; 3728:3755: 0.54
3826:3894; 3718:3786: 0.59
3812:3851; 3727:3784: 0.66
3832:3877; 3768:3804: 0.83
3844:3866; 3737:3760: 0.60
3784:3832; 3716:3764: 0.61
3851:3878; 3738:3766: 0.59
